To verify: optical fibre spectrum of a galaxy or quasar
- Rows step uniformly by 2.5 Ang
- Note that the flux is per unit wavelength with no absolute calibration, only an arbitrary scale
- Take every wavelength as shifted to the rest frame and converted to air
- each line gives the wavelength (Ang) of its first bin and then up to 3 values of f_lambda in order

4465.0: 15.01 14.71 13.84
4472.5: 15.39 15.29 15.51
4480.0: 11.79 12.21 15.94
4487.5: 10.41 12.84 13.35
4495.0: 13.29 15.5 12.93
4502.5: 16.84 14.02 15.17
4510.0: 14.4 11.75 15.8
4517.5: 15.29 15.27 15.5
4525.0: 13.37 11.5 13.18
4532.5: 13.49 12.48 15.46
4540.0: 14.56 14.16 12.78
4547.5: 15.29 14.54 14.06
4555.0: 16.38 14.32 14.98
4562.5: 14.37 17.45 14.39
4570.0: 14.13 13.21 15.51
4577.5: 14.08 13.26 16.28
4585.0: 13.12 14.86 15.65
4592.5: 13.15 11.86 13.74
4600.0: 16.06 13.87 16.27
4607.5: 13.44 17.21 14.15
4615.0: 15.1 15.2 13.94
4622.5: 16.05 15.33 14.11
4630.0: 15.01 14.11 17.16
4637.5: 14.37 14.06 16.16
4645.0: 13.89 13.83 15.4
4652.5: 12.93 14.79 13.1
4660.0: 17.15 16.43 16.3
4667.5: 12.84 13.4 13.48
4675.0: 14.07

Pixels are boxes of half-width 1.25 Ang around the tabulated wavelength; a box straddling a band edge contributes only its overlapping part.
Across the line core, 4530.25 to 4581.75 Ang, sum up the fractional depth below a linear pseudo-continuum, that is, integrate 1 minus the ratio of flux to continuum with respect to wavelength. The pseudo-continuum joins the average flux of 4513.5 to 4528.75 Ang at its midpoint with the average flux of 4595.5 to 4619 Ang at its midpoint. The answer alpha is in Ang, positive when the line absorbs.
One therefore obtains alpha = 0.6 Ang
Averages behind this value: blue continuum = 14.4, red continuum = 14.9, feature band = 14.4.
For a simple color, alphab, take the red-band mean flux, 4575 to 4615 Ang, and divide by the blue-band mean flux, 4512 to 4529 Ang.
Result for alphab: 1.03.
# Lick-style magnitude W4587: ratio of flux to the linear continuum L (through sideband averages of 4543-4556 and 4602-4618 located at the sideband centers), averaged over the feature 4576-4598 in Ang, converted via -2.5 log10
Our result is 0.06 mag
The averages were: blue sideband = 14.6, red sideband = 15.1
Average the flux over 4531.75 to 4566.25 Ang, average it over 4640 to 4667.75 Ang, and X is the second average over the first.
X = 1.0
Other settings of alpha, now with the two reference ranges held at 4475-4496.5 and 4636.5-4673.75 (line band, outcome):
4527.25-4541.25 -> 0.1 Ang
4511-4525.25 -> -1.1 Ang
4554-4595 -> -1.9 Ang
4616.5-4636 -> -1.0 Ang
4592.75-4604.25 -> 0.2 Ang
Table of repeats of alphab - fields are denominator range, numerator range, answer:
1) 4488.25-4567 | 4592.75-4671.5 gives 1.03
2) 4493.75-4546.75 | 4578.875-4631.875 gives 1.04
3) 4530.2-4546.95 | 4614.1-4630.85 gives 1.08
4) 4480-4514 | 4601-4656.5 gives 1.08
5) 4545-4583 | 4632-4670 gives 1.01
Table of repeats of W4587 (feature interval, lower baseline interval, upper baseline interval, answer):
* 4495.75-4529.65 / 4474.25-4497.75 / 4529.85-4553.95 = -0.05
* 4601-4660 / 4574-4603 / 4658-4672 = -0.01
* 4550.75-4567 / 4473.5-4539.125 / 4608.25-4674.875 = -0.07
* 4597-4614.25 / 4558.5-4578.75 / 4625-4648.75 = -0.02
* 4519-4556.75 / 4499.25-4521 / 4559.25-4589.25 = 0.04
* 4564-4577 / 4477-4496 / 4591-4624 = -0.05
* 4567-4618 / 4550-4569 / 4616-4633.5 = 0.03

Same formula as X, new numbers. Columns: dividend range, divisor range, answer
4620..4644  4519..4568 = 1.05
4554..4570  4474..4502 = 1.12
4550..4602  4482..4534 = 1.04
